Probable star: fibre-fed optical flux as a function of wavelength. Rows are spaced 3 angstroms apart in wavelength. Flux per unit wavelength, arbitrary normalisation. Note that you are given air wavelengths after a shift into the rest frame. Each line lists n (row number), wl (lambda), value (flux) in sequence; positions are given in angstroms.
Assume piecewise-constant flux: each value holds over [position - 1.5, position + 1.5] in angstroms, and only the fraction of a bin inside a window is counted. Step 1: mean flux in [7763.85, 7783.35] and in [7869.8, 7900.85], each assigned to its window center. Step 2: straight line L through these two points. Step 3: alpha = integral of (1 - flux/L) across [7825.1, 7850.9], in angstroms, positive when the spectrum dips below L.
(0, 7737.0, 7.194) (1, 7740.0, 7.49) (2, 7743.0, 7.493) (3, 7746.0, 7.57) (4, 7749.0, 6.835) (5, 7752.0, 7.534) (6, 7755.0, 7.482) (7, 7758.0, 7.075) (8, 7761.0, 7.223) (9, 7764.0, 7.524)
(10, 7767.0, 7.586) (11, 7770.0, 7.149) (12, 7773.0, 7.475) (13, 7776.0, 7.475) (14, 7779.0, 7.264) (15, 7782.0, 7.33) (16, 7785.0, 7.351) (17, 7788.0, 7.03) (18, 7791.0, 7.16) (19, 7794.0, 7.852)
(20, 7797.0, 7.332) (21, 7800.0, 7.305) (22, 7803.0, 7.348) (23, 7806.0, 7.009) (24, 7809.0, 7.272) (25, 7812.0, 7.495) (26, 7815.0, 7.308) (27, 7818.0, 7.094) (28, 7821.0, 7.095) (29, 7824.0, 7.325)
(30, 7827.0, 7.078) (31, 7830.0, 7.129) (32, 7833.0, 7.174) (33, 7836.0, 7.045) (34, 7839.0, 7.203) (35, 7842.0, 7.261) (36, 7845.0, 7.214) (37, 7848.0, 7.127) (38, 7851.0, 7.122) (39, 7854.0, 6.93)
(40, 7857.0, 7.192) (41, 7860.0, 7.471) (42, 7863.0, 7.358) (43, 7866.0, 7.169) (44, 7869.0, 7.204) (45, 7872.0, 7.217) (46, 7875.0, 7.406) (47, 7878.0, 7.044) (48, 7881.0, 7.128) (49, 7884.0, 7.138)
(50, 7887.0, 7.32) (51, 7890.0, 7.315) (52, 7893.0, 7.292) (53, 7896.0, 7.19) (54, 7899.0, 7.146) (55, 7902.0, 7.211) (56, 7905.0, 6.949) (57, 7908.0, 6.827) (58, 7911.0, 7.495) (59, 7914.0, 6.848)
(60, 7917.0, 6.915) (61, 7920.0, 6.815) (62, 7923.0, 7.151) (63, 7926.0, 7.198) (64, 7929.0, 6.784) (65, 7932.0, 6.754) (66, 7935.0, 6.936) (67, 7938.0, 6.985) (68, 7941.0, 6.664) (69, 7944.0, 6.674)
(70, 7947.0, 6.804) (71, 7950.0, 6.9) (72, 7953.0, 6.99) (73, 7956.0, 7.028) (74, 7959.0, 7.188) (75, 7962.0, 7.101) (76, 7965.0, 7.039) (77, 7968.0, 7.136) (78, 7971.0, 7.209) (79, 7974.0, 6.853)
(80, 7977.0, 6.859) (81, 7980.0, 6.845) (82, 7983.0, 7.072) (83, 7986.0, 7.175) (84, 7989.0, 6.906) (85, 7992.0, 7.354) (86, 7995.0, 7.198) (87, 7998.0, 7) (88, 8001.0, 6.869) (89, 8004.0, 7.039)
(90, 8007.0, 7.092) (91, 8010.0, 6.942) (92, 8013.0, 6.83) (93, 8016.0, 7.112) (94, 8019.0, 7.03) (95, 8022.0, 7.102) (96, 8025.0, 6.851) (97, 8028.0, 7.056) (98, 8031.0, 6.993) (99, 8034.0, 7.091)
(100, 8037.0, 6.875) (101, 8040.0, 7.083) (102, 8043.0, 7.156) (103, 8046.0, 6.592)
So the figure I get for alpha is 0.5 angstroms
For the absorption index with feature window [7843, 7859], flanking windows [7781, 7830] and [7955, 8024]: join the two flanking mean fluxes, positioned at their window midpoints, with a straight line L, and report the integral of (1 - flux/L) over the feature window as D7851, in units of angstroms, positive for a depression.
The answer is 0.18 angstroms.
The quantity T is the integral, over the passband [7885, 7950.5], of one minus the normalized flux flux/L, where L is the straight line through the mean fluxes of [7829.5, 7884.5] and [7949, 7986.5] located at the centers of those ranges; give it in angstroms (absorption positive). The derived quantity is 0.8 angstroms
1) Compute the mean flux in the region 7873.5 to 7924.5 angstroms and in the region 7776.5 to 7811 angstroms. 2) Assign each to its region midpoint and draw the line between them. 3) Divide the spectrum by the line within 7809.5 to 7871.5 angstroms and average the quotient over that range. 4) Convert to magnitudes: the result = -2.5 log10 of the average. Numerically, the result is 0.00 mag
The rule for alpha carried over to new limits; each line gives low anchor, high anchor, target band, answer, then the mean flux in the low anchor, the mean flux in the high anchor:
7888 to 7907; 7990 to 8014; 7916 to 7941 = 0.7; 7.18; 7.04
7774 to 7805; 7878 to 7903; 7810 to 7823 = 0.1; 7.34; 7.21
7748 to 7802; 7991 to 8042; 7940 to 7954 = 0.6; 7.34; 7.03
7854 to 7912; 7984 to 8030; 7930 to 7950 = 0.9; 7.2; 7.04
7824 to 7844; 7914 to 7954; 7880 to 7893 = -0.4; 7.16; 6.89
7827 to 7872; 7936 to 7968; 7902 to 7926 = 0.0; 7.18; 6.95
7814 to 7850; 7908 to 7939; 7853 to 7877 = -0.5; 7.17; 6.98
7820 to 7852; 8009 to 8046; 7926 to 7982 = 1.0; 7.16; 6.99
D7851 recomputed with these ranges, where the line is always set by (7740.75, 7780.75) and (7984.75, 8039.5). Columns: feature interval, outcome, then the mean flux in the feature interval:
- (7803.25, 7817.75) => 0.1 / 7.26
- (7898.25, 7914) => 0.2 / 7.1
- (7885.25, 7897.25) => -0.1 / 7.28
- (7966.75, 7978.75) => 0.1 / 7.01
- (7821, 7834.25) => 0.2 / 7.17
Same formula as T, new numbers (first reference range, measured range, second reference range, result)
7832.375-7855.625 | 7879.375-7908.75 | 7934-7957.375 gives -0.7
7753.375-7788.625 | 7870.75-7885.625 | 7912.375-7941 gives -0.3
